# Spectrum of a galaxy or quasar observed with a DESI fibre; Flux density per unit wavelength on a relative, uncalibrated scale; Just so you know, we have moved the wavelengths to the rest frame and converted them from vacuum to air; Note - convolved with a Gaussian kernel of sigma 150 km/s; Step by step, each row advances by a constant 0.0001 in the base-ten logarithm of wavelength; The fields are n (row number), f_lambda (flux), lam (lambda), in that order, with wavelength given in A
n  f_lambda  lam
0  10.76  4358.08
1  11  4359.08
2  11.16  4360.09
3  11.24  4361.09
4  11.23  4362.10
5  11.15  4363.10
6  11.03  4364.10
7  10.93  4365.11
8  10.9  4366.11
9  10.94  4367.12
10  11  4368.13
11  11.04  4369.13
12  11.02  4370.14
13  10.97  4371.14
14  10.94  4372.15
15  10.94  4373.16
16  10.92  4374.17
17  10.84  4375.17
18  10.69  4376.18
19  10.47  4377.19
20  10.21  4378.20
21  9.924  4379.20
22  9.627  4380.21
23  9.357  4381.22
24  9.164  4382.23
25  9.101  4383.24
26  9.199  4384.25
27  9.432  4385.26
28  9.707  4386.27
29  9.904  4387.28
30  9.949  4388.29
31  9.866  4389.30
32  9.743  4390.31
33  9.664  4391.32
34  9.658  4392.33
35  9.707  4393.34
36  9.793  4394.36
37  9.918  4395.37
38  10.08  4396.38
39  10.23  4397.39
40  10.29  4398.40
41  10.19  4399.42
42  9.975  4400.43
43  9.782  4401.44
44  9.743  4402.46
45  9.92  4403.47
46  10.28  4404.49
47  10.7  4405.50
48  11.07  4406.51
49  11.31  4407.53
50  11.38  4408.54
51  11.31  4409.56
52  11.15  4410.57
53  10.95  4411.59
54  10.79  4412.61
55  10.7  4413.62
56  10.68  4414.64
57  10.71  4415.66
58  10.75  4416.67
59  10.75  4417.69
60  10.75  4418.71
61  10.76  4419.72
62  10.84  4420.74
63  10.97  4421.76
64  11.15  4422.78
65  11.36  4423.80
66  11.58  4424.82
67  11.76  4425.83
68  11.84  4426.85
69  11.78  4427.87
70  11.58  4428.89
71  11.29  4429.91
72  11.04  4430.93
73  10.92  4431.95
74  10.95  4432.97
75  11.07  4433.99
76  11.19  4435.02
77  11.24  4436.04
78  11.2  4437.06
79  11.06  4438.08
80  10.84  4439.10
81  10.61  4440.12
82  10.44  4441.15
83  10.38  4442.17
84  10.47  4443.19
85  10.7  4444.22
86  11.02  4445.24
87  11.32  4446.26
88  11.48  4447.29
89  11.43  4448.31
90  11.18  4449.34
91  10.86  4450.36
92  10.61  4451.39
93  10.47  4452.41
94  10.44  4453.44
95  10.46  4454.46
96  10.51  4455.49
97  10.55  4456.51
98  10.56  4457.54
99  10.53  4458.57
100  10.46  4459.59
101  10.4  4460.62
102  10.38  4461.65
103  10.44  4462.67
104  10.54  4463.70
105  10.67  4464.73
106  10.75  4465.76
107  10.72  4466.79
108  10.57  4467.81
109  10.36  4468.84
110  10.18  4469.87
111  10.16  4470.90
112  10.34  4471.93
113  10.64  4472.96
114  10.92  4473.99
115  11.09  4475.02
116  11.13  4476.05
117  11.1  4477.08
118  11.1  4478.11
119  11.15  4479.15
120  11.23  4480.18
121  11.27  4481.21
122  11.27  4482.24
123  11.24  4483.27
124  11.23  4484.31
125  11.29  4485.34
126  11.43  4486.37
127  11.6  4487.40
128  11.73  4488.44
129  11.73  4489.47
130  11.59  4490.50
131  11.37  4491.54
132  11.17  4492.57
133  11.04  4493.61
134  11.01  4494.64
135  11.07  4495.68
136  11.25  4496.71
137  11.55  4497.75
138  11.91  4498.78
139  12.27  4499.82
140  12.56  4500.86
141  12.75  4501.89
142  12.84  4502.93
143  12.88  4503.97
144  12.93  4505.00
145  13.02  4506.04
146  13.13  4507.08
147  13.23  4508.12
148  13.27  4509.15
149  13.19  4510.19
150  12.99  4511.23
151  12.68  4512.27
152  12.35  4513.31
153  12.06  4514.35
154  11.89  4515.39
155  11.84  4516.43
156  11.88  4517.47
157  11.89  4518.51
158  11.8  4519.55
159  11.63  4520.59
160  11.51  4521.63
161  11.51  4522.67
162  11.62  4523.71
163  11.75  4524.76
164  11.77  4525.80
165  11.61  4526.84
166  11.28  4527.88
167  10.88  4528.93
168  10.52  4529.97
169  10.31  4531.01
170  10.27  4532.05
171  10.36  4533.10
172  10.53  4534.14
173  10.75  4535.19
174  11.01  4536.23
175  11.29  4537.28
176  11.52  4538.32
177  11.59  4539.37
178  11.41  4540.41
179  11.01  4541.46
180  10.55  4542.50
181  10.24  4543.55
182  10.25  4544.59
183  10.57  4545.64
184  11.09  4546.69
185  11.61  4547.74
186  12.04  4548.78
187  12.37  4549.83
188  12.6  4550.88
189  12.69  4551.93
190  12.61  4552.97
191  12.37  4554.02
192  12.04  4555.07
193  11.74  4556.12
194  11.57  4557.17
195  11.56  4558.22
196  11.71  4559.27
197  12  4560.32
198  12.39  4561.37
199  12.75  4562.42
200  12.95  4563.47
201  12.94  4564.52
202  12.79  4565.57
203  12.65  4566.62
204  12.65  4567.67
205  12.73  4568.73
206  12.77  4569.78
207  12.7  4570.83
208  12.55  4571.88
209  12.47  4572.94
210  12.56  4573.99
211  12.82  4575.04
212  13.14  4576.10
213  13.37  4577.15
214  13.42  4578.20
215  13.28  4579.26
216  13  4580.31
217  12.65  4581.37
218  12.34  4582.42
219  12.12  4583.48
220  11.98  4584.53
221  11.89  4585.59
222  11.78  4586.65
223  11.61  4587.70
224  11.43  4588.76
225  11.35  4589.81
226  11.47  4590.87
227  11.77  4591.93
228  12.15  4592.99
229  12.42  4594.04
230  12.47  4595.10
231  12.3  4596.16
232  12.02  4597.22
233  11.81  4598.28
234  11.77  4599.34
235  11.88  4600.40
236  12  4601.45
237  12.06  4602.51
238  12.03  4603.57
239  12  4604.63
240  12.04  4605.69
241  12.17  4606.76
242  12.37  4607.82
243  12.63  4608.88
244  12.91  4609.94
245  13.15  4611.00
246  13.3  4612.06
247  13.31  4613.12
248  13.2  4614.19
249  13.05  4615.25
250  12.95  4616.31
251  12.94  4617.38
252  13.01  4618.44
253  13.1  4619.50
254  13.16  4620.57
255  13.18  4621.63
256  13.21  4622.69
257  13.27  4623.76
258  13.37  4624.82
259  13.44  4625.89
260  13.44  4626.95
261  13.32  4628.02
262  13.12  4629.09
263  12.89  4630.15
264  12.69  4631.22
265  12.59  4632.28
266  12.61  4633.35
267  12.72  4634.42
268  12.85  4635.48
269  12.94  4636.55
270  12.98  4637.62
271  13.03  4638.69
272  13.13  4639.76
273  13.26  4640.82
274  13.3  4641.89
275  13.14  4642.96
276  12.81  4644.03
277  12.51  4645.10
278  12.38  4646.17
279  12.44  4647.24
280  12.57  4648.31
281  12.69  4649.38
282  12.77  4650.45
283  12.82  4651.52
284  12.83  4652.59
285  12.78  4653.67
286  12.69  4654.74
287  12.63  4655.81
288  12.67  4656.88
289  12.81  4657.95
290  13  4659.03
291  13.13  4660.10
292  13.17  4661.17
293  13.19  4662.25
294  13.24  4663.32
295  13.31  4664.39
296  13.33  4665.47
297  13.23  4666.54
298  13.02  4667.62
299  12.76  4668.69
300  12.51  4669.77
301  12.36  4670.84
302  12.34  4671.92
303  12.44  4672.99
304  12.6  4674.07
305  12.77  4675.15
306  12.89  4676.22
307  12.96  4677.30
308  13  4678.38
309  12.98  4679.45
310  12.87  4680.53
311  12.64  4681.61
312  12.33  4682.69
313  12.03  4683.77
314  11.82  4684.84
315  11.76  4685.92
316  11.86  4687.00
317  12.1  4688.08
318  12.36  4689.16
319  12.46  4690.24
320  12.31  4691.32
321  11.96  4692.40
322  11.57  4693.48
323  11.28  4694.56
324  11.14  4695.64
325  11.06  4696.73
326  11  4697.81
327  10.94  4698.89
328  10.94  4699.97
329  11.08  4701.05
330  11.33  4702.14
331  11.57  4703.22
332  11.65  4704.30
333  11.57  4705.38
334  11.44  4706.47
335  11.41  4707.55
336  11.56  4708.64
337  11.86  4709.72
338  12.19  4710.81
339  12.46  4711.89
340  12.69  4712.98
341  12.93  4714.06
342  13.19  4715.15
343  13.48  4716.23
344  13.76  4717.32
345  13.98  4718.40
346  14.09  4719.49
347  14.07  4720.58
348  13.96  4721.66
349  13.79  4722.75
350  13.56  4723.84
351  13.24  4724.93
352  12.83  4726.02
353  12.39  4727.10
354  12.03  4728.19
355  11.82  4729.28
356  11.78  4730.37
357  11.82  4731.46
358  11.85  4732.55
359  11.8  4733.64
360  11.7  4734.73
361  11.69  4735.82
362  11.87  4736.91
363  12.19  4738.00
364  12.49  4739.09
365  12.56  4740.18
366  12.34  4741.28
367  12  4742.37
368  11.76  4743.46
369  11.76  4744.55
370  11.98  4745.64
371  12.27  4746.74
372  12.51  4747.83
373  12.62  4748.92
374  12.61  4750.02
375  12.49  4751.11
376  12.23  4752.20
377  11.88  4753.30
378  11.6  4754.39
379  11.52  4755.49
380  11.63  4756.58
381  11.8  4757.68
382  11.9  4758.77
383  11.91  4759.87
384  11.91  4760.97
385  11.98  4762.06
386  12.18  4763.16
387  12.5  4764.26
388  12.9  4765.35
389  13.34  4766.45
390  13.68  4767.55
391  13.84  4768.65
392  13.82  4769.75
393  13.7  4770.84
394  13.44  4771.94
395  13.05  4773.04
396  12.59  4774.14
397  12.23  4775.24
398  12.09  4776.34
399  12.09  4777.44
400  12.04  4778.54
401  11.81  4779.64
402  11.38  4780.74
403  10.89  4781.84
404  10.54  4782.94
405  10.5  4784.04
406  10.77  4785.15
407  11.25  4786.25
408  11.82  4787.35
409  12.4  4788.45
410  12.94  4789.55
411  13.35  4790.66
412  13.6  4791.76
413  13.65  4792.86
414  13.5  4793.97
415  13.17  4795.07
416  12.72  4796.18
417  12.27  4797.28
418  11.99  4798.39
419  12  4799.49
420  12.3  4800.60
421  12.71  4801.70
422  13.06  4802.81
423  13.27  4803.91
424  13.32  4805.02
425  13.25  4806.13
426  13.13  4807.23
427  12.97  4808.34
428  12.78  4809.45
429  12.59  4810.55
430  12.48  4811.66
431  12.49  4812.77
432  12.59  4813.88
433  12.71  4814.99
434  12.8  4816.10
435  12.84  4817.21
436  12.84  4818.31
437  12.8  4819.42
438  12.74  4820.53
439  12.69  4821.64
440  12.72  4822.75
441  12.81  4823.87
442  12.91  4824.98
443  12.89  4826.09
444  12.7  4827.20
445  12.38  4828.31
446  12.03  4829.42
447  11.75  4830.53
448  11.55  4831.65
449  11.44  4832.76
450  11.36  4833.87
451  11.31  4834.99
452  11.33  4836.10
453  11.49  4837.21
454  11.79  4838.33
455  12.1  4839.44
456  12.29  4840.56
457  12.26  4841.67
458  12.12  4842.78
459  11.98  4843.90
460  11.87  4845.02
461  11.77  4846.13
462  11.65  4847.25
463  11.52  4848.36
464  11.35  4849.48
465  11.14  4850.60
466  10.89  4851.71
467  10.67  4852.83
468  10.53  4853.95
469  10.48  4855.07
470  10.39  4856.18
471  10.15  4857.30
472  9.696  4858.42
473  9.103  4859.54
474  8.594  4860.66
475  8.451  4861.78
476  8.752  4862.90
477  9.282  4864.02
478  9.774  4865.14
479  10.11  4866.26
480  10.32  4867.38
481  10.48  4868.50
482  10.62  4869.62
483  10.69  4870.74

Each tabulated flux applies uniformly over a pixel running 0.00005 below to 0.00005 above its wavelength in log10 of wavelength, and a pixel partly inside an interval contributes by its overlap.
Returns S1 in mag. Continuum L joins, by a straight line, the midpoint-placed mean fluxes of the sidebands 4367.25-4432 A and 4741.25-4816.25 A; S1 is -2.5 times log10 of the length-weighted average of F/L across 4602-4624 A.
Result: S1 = -0.108 mag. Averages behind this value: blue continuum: 10.5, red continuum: 12.4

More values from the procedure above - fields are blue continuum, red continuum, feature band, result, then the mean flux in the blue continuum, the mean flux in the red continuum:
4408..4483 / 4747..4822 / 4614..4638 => -0.11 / 10.9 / 12.5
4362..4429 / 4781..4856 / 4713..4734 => -0.10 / 10.5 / 12.2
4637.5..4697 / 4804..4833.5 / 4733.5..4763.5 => 0.05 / 12.6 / 12.6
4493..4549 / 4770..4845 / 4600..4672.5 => -0.08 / 11.7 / 12.4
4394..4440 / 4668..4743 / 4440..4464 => 0.03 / 10.8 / 12.3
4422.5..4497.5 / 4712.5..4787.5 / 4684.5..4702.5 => 0.05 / 11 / 12.4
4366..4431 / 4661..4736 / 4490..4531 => -0.07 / 10.5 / 12.4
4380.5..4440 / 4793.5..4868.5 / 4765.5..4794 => -0.08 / 10.6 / 11.8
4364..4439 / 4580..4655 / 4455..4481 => 0.05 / 10.6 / 12.6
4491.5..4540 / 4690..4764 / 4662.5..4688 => -0.05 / 11.8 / 12.2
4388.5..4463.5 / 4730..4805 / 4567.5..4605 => -0.08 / 10.7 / 12.3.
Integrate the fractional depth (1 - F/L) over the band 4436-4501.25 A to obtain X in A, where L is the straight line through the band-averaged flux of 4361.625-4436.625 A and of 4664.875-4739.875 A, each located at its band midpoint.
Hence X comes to 0.1 A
